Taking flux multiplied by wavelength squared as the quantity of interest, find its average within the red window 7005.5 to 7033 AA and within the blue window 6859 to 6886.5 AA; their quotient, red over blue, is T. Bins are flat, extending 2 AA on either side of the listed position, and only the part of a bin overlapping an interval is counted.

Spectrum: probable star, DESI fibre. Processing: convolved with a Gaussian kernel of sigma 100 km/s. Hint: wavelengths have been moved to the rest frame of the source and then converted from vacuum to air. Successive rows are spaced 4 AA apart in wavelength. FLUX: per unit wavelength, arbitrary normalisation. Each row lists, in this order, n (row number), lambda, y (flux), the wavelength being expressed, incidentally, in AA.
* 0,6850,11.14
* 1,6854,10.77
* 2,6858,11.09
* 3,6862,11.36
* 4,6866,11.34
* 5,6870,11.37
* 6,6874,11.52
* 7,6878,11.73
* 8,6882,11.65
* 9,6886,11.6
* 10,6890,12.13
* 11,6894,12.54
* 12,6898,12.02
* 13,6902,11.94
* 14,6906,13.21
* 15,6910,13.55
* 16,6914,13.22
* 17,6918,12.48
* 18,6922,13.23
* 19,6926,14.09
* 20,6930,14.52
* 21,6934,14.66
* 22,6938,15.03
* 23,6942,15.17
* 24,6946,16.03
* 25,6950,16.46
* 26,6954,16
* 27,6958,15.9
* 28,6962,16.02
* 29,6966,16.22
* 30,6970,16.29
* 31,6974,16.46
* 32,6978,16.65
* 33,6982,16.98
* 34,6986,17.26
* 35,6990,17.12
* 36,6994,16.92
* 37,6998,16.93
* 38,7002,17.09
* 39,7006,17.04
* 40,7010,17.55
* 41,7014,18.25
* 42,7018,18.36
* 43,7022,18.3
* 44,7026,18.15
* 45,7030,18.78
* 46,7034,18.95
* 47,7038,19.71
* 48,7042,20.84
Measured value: 1.65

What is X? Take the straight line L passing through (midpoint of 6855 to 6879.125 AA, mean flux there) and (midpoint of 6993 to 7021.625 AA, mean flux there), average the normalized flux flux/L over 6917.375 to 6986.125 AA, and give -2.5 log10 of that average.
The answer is -0.03 mag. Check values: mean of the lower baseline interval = 11.4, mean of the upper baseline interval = 17.5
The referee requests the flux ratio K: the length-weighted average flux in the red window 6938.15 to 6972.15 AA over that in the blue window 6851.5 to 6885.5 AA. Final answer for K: 1.40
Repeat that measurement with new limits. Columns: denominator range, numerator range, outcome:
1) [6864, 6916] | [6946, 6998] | 1.36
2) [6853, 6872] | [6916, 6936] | 1.23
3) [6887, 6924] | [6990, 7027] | 1.39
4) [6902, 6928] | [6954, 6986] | 1.24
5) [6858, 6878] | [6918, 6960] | 1.31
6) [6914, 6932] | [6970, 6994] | 1.24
